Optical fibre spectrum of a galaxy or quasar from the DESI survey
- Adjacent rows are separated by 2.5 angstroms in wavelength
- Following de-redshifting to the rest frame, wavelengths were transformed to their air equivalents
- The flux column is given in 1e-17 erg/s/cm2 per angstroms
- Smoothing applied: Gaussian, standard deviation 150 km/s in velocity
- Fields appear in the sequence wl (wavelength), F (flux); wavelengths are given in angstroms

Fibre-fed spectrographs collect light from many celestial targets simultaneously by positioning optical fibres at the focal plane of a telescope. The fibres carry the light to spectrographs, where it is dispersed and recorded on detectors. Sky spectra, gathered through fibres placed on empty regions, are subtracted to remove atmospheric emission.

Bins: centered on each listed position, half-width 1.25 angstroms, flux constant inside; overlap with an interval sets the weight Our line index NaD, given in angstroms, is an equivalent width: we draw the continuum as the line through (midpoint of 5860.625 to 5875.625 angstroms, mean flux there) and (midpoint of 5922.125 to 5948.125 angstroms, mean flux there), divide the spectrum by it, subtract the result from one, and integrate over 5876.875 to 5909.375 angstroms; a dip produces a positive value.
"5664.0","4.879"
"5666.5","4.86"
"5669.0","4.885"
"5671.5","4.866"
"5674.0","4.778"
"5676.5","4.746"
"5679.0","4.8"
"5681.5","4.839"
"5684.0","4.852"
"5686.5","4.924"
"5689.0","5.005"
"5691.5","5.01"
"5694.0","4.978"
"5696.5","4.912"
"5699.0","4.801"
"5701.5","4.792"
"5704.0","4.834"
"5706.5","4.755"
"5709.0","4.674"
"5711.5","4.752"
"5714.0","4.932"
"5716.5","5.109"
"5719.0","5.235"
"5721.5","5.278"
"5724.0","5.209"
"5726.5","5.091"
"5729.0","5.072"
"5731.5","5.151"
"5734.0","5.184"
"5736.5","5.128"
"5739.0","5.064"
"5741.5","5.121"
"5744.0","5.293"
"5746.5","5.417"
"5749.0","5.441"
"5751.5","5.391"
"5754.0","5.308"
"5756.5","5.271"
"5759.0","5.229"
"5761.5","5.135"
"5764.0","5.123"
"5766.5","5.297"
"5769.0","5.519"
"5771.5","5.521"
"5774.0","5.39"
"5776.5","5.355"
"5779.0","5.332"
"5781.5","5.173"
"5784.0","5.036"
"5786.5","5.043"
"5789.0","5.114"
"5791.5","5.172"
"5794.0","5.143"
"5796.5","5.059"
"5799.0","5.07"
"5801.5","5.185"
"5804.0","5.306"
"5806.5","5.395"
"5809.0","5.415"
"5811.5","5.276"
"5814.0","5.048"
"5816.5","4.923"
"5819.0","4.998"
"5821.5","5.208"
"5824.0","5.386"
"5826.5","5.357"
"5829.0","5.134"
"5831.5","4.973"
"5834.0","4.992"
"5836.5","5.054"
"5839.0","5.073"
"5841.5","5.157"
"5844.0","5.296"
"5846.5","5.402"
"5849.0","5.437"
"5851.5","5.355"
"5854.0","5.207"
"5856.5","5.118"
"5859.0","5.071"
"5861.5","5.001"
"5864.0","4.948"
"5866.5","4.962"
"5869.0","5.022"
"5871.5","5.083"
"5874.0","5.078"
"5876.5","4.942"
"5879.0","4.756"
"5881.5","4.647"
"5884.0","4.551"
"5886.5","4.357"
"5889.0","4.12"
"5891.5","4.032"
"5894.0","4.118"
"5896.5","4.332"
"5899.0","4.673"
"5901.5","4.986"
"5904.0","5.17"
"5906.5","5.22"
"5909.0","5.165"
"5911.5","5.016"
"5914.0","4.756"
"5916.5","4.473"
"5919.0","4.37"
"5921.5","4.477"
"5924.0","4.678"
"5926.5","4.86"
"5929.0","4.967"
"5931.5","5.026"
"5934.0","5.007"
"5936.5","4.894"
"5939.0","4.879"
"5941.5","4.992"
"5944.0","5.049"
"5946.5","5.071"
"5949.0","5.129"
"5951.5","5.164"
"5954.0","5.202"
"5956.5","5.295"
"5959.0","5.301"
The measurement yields 2.38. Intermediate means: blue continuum 5.01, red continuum 4.93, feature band 4.62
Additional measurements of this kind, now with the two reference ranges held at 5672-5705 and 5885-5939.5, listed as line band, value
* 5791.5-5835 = -3.6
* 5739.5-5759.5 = -2.0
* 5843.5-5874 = -2.6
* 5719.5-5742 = -1.4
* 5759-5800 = -3.6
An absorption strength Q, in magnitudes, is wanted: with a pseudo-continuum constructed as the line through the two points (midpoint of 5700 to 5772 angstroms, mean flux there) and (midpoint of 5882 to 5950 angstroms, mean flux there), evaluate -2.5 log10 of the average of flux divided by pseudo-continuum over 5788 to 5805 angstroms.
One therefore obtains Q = -0.03 mag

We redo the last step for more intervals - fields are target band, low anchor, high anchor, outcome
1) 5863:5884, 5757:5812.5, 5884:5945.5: -0.003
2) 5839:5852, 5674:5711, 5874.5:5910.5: -0.130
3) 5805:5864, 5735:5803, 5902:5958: -0.013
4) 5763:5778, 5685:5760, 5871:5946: -0.079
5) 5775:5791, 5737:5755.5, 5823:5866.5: 0.013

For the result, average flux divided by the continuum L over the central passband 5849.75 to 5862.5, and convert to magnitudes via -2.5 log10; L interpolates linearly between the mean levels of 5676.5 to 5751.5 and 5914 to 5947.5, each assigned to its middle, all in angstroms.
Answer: -0.06 mag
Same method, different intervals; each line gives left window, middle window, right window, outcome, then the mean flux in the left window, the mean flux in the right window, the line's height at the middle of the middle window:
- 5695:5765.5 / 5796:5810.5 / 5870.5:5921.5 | -0.071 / 5.1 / 4.69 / 4.92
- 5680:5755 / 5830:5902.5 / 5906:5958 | 0.018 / 5.05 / 4.94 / 4.97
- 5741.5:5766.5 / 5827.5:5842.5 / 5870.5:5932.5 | -0.021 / 5.28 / 4.71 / 4.97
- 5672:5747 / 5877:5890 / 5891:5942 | 0.067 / 4.99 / 4.77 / 4.81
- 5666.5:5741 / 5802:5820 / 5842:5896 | -0.063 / 4.95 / 4.88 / 4.9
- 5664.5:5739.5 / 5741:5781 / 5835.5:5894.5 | -0.082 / 4.95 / 4.92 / 4.94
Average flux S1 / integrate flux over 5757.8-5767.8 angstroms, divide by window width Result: 5.2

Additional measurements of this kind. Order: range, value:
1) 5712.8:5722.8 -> 5.14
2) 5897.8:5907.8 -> 5.01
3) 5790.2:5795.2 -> 5.16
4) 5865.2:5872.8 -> 5.02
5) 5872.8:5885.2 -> 4.79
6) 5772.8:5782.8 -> 5.31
